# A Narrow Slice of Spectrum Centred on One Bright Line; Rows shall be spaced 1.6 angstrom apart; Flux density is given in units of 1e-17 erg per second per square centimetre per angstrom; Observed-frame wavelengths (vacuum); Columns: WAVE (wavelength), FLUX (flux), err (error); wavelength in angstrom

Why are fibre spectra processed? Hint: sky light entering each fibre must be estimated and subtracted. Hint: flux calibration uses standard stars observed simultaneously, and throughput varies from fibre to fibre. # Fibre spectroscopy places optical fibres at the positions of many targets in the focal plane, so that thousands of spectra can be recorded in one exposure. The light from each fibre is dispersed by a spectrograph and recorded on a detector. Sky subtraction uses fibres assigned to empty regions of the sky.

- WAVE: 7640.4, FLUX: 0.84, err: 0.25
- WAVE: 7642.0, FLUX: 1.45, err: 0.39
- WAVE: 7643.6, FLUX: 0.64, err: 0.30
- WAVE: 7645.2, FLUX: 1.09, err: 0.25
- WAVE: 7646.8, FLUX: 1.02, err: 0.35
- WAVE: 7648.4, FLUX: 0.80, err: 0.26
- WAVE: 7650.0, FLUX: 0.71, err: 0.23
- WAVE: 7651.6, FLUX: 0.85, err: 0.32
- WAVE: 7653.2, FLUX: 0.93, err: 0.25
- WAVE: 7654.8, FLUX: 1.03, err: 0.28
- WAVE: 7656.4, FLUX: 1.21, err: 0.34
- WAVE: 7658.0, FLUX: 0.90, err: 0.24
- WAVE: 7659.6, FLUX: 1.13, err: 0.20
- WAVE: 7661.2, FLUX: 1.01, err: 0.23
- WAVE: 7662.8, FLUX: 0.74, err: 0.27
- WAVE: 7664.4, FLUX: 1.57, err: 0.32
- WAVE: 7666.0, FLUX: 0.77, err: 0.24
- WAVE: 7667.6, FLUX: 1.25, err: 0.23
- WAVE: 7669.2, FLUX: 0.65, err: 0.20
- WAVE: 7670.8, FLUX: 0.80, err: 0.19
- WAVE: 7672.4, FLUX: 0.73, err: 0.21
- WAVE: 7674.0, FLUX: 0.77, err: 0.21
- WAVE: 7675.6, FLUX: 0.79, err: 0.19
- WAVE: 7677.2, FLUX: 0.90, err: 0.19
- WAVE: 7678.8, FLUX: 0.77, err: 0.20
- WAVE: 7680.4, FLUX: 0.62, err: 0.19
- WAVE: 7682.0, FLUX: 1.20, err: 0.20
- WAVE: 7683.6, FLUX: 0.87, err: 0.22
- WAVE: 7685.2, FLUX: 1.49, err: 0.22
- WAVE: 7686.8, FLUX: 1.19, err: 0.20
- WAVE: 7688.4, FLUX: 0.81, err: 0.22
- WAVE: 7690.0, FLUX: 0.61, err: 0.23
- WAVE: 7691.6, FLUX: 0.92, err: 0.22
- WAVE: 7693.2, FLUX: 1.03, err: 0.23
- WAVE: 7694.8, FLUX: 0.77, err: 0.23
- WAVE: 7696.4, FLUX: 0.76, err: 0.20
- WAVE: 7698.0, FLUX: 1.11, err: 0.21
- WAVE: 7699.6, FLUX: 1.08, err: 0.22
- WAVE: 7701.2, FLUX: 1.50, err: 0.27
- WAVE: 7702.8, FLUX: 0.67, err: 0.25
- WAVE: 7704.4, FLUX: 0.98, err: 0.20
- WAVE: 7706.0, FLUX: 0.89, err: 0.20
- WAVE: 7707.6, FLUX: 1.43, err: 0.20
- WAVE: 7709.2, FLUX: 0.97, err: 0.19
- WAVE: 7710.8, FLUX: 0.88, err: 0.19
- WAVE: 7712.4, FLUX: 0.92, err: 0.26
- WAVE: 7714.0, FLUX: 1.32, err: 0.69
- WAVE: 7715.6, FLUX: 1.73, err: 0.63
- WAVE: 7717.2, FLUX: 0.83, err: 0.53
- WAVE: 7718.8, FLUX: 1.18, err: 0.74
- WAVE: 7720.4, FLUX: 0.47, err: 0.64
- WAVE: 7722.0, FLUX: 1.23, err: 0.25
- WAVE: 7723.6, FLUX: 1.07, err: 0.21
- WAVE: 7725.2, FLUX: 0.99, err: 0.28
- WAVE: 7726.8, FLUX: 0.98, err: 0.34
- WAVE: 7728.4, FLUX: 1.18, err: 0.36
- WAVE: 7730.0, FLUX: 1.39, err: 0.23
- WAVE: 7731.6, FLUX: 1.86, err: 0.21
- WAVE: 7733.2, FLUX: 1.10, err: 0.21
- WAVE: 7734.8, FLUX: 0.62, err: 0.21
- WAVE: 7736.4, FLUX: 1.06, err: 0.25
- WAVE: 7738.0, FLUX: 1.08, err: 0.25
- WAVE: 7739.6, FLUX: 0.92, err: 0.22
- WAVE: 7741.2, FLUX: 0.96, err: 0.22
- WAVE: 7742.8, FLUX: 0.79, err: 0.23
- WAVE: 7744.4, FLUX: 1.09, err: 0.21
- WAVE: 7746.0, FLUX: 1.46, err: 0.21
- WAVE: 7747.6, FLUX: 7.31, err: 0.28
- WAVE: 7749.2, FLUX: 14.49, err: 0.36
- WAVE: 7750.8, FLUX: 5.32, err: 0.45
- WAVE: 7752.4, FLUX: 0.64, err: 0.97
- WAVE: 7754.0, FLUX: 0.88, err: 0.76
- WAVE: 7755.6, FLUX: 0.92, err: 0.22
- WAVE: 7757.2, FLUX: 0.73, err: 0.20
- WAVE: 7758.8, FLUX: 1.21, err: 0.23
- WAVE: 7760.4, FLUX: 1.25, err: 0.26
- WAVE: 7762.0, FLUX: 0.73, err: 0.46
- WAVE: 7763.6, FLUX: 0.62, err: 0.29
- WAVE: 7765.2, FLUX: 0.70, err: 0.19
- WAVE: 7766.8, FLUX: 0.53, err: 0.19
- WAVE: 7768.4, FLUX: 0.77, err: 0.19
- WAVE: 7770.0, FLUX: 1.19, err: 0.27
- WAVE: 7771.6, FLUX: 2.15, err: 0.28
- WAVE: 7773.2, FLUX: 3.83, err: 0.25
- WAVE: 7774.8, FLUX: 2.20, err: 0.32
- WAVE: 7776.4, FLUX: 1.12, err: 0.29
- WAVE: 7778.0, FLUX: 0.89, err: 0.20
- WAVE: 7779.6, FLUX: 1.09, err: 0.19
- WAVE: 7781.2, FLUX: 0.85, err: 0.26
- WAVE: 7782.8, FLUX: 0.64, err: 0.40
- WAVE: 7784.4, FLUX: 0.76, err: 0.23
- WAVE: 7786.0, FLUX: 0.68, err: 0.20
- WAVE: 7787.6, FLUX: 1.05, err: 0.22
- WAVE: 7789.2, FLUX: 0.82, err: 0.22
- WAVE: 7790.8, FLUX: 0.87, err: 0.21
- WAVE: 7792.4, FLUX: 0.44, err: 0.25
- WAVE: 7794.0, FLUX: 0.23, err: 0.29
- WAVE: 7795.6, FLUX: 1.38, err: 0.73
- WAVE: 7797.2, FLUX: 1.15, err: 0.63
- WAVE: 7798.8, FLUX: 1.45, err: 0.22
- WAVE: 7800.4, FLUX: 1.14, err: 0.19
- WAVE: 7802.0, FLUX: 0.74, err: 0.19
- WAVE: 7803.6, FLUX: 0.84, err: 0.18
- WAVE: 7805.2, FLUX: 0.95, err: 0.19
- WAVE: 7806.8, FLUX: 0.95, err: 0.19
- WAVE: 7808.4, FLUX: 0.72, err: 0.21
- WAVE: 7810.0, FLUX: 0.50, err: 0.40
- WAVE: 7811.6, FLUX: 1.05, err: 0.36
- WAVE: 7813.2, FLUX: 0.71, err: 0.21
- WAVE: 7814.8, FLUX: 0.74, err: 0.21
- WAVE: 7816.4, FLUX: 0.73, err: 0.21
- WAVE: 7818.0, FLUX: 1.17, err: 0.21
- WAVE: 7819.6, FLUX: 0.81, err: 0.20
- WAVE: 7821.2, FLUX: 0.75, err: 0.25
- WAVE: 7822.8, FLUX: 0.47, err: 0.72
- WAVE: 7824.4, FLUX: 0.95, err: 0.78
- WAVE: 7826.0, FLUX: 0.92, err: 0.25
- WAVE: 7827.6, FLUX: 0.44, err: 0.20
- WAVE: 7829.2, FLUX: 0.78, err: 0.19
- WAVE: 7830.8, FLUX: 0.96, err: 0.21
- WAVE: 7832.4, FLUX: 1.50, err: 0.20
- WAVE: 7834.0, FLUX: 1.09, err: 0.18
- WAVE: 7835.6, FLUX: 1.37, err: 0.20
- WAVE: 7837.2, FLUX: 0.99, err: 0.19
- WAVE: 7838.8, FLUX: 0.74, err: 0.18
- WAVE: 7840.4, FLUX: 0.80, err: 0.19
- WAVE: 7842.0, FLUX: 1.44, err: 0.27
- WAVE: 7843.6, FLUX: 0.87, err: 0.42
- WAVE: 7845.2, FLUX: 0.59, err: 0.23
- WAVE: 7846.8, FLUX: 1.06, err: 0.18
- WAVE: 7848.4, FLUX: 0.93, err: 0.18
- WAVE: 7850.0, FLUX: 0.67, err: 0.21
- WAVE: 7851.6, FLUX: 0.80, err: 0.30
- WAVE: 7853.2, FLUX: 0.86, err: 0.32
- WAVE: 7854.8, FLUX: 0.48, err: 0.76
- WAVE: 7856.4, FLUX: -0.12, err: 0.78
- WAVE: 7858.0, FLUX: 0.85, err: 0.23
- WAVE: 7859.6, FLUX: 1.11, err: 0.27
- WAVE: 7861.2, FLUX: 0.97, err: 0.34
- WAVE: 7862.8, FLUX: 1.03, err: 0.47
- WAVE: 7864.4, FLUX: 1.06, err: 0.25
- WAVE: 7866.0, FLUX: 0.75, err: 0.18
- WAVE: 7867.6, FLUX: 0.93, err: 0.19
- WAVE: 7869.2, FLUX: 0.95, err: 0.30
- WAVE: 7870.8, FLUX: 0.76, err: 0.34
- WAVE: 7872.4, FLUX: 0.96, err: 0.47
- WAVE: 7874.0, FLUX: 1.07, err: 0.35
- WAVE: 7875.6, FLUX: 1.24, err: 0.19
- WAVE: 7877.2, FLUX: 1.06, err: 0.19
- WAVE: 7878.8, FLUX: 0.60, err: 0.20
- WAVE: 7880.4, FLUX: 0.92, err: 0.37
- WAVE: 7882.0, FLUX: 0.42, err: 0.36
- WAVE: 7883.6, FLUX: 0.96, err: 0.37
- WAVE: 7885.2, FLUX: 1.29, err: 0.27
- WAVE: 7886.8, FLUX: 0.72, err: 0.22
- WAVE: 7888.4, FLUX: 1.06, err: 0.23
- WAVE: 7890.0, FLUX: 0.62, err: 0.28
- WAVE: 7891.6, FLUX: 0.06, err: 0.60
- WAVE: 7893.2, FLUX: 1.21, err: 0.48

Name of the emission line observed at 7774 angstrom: [N II]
